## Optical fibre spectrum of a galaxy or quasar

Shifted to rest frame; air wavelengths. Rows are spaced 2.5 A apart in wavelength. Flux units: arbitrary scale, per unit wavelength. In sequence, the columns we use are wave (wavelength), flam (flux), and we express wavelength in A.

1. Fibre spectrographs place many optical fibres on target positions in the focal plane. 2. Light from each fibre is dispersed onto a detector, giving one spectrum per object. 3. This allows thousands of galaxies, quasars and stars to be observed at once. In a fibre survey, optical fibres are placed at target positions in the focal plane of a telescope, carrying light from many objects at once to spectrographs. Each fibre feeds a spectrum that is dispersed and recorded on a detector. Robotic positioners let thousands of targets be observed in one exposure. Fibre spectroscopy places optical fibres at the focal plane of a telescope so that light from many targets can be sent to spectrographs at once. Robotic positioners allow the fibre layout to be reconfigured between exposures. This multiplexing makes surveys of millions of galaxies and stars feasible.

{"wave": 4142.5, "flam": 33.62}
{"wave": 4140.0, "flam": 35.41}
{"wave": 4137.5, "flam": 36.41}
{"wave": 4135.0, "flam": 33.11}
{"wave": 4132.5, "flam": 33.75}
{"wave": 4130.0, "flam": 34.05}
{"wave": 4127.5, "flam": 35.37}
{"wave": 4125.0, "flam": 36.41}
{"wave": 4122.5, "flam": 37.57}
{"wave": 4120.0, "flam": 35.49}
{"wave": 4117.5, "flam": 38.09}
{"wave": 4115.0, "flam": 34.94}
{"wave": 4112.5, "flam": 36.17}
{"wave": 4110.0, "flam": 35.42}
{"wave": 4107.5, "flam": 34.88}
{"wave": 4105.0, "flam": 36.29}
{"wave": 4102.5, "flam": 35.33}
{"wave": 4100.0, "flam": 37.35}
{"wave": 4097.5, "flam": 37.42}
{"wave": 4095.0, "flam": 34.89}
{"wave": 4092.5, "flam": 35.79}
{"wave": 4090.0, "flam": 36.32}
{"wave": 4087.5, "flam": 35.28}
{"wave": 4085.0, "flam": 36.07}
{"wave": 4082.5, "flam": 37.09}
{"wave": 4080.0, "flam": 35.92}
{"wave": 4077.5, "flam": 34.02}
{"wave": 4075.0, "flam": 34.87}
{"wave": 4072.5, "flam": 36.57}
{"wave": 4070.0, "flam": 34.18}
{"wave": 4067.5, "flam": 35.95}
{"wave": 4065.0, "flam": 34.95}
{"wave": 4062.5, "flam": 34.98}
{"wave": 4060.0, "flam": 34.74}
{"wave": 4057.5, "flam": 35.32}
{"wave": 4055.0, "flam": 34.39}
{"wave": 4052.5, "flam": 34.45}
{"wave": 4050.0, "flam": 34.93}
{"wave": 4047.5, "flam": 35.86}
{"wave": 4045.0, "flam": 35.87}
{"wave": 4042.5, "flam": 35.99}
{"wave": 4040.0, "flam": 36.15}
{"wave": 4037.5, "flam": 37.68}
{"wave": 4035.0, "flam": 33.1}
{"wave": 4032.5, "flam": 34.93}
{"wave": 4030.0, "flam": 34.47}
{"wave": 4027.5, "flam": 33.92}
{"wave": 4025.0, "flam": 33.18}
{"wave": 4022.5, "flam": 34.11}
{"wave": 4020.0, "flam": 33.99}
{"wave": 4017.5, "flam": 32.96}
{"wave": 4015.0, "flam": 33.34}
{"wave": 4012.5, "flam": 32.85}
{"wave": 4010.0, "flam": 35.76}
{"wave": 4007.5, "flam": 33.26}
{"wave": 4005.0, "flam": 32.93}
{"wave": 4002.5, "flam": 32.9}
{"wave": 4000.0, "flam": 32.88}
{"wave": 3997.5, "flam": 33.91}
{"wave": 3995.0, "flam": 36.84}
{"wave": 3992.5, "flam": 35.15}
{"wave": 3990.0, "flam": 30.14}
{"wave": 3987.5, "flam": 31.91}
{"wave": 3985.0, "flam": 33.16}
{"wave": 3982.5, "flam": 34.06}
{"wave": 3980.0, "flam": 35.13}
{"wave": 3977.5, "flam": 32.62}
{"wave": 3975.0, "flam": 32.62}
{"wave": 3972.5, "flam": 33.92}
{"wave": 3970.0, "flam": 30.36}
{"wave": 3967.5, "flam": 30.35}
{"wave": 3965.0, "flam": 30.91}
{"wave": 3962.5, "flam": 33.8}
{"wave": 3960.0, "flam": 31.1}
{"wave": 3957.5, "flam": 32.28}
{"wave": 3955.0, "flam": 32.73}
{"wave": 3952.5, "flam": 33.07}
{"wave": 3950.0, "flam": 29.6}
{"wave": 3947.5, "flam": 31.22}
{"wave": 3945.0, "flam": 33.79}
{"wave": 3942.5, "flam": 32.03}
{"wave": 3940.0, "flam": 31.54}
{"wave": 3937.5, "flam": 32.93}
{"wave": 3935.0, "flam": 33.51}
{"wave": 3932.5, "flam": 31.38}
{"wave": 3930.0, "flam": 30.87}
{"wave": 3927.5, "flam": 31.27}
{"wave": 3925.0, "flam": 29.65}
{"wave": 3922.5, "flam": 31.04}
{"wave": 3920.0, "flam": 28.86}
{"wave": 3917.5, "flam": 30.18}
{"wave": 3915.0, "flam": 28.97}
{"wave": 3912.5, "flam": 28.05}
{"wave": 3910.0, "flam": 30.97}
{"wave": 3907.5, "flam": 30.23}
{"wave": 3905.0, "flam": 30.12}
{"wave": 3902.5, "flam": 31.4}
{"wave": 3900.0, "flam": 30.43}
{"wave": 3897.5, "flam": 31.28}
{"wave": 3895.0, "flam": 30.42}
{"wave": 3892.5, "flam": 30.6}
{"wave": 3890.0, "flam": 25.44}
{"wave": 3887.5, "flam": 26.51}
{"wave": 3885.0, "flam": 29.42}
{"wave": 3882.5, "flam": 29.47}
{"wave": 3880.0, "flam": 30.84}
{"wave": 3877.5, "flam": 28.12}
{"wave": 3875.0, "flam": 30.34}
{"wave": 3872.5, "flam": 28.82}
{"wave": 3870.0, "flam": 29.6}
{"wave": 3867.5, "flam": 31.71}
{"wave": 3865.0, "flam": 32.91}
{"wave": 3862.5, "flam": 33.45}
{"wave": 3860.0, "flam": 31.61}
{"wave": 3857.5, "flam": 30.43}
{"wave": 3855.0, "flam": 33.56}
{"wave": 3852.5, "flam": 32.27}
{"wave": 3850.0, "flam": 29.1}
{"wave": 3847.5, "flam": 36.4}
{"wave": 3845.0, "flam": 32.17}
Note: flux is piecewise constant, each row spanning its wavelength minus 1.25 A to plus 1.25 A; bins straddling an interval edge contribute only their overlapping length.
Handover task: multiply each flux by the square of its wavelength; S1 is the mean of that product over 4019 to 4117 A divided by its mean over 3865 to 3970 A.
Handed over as 1.2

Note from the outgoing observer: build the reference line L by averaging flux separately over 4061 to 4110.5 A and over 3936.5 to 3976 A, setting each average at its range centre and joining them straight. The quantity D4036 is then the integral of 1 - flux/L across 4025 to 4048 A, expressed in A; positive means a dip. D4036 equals -0.6 A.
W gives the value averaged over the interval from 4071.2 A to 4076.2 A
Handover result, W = 35.7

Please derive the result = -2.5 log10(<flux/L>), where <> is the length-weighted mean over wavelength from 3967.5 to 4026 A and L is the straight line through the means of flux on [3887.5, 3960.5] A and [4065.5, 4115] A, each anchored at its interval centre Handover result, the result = -0.01 mag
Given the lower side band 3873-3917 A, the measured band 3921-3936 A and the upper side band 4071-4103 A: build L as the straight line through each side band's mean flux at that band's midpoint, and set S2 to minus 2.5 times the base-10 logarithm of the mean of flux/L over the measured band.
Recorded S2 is -0.02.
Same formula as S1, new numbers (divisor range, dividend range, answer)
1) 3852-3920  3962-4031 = 1.16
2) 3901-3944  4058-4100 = 1.25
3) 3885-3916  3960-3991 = 1.14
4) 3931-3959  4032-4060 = 1.15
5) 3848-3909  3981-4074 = 1.22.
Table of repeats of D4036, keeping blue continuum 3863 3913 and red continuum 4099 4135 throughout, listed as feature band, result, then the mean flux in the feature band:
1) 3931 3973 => -0.62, 32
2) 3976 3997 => -0.79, 33.6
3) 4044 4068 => -0.68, 35.1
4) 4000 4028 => -0.37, 33.5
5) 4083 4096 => -0.29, 35.8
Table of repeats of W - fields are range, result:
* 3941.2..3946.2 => 32.9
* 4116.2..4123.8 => 37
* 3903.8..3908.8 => 30.2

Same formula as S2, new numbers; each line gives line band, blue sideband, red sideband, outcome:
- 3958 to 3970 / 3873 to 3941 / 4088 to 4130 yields 0.01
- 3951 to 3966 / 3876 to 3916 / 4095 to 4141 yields -0.03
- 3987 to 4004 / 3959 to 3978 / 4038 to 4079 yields -0.02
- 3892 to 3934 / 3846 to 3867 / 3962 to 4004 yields 0.08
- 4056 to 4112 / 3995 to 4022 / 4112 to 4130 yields -0.01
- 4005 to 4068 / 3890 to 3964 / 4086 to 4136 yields -0.03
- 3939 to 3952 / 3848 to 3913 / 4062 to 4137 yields 0.01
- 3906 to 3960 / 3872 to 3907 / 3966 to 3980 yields -0.01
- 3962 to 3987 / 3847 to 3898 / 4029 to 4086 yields 0.02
